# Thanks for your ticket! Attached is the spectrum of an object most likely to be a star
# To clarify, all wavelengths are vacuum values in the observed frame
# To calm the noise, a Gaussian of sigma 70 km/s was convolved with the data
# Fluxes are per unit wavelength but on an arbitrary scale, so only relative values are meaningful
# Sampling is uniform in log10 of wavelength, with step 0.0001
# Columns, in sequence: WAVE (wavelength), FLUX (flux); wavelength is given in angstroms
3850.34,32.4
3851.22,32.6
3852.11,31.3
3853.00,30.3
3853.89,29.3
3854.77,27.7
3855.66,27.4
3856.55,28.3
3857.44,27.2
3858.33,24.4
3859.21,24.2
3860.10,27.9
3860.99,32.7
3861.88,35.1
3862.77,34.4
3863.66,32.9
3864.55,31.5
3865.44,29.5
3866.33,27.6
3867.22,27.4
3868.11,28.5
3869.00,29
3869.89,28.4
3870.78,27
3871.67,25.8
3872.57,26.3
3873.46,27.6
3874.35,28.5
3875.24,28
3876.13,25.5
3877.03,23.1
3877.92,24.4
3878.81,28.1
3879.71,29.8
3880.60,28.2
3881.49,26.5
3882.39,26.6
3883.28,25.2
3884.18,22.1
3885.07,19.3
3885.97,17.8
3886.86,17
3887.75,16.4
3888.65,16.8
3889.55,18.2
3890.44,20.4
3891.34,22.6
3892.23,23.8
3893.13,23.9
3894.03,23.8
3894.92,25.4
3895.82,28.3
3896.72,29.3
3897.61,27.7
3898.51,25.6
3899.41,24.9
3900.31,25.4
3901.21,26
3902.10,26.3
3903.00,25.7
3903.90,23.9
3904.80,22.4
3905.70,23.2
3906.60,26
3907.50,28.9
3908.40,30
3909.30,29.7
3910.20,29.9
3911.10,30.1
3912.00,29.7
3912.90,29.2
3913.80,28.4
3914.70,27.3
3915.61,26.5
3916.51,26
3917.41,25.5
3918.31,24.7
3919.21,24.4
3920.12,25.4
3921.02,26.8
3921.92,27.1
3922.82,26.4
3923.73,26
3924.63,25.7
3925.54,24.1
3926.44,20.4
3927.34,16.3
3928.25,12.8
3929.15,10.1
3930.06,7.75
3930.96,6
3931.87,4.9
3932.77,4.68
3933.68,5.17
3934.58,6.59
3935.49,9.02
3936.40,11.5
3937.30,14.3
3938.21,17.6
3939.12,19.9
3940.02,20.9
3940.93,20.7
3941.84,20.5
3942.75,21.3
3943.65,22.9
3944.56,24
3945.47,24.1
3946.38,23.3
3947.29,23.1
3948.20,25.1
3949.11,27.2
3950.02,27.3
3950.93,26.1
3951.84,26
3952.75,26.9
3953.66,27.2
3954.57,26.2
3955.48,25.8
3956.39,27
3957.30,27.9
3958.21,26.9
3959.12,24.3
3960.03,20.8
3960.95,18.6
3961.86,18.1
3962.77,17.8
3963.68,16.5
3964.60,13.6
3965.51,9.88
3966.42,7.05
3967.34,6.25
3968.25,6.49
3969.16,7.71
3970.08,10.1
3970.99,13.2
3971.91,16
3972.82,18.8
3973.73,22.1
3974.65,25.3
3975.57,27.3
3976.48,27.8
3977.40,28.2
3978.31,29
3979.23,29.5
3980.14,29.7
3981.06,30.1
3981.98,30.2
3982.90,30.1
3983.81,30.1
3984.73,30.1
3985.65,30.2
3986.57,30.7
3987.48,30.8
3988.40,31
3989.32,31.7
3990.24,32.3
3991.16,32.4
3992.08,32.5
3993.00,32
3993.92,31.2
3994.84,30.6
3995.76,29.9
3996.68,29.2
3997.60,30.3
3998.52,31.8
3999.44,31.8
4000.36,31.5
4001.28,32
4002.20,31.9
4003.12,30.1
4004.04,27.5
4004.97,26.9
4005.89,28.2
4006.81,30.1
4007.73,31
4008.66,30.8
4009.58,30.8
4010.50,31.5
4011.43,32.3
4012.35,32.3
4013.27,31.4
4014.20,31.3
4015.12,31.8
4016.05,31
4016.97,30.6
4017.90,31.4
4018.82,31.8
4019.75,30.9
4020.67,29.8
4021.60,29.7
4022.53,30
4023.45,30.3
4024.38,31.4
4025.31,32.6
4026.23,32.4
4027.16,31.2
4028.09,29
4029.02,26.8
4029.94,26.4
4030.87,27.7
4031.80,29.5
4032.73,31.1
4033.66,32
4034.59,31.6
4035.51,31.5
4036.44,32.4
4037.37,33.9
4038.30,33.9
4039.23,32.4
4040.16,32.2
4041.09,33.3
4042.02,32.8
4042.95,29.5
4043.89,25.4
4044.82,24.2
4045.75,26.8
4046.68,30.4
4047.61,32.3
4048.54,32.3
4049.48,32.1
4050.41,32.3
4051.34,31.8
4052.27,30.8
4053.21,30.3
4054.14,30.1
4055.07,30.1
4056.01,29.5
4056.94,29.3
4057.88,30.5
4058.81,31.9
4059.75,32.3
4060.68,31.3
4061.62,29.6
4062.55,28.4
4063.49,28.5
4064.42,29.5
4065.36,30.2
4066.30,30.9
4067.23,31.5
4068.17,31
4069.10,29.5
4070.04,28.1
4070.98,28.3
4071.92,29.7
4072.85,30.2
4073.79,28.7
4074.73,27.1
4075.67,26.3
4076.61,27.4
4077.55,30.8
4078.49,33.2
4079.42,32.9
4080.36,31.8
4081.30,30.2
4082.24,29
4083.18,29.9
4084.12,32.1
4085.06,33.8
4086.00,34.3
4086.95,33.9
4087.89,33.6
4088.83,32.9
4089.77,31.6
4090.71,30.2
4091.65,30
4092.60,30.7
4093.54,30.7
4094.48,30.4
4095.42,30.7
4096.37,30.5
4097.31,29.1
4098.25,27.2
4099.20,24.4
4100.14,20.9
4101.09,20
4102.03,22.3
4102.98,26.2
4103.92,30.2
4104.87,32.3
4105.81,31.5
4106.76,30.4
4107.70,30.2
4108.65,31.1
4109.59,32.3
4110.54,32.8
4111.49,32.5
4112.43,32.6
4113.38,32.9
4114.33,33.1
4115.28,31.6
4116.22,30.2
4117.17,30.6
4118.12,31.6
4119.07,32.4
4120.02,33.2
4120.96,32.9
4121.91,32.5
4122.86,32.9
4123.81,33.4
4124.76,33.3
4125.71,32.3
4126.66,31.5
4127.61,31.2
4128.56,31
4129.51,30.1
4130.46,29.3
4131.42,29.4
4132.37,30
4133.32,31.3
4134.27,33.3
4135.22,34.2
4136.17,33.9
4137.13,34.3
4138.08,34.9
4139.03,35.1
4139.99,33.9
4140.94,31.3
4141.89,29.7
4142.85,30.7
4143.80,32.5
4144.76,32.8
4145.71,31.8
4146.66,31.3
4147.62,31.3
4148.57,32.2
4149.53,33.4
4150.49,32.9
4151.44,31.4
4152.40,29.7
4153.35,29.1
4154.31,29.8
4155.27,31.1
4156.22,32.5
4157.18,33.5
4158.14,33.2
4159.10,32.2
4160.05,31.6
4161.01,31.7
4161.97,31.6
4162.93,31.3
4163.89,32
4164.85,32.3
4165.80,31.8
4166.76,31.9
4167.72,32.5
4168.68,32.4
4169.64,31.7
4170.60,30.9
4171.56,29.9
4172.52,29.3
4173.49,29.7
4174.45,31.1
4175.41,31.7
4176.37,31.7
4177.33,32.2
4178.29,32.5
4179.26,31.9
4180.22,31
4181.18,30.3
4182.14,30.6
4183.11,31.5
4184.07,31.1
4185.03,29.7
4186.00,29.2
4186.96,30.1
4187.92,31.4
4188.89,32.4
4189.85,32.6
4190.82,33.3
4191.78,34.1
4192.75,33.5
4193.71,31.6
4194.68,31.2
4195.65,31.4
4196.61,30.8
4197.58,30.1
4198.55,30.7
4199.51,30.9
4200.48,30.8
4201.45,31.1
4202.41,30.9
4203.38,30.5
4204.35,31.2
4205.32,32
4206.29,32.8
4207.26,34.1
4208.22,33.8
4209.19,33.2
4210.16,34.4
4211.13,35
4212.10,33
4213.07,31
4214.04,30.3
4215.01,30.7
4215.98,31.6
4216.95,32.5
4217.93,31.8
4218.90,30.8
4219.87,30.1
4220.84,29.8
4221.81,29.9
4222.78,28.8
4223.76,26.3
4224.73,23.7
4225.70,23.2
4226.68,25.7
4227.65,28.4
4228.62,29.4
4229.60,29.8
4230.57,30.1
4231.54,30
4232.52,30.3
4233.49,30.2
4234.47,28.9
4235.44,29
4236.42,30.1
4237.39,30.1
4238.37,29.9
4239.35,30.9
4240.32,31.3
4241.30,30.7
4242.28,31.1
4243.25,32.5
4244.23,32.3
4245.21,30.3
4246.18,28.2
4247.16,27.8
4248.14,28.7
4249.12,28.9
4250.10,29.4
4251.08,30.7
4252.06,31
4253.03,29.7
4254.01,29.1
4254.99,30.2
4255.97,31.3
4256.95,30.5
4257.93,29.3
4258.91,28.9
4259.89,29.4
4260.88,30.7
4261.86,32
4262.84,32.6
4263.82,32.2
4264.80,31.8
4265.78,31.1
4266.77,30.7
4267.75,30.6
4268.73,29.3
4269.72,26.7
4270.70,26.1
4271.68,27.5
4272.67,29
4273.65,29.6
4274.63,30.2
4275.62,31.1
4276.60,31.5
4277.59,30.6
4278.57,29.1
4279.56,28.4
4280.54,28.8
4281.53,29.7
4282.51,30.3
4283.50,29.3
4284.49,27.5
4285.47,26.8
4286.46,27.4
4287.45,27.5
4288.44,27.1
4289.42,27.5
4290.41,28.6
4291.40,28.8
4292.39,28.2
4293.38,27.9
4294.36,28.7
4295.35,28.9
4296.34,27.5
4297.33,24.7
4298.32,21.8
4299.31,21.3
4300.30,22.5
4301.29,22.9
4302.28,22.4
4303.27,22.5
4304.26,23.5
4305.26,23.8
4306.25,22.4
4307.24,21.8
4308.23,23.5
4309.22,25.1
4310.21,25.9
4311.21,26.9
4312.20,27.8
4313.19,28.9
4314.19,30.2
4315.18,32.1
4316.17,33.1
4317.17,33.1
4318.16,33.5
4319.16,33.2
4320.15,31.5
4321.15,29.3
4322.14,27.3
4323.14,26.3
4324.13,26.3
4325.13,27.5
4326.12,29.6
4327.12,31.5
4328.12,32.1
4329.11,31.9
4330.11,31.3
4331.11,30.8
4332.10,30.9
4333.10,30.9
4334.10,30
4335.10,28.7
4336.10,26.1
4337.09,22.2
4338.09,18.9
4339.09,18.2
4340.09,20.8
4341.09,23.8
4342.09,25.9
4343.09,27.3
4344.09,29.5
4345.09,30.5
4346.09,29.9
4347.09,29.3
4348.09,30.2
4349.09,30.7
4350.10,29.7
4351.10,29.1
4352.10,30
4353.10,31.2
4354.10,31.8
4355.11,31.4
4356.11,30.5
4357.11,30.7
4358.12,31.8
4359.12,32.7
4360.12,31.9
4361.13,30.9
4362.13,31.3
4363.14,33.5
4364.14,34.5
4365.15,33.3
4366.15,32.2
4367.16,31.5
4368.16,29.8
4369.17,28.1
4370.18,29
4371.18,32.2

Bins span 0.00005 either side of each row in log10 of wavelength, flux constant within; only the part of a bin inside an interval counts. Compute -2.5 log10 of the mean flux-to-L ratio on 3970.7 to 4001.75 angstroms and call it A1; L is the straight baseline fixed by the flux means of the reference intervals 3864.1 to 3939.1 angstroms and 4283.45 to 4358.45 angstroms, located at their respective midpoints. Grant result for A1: -0.20 mag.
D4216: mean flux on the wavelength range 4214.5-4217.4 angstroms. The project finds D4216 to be 31.6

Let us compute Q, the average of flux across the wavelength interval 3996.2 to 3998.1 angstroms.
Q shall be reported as 29.8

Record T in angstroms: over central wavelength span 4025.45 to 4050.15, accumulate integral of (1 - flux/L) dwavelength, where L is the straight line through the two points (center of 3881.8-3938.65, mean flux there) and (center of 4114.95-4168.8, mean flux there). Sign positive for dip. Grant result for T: -2.8 angstroms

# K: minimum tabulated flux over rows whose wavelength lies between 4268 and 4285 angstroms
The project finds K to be 26.1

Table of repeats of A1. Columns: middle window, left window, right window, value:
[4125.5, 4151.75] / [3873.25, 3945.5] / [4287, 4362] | -0.25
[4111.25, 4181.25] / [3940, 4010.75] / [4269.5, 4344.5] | -0.20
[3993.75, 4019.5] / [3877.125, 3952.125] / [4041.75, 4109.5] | -0.15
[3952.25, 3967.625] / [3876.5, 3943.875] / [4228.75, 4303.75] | 0.14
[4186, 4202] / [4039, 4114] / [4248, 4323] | -0.09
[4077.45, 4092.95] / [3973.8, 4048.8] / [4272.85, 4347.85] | -0.07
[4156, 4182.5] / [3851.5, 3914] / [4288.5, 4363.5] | -0.15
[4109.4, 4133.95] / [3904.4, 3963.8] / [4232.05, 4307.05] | -0.23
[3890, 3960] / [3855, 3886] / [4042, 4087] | 0.23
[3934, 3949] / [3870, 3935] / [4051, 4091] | 0.29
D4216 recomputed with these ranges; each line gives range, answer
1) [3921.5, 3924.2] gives 26.5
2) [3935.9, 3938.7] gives 14.4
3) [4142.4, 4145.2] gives 32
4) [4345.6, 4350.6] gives 29.9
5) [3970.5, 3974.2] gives 17.5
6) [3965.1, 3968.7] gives 7.39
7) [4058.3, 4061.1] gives 31.9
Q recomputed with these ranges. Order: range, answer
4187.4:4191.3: 32.4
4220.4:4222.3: 29.9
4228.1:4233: 29.9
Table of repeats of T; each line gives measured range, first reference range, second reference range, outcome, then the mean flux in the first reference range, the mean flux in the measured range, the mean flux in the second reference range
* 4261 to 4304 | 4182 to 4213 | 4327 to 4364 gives 3.15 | 31.8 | 28.1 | 29.2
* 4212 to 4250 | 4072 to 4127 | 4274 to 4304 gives -1.83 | 30.6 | 29.7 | 27.3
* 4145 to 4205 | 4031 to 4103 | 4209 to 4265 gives -2.62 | 30.1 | 31.4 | 30.1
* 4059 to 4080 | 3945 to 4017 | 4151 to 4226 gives -1.12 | 26.1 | 29.8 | 31.2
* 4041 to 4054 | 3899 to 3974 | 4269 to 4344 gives -4.20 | 20.8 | 30.2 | 27.5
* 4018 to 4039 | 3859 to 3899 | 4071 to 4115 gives -1.39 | 26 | 30.8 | 30.1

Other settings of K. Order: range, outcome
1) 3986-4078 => 24.2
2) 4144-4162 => 29.1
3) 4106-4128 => 30.2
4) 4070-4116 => 20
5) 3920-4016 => 4.68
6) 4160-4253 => 23.2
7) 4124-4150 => 29.3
